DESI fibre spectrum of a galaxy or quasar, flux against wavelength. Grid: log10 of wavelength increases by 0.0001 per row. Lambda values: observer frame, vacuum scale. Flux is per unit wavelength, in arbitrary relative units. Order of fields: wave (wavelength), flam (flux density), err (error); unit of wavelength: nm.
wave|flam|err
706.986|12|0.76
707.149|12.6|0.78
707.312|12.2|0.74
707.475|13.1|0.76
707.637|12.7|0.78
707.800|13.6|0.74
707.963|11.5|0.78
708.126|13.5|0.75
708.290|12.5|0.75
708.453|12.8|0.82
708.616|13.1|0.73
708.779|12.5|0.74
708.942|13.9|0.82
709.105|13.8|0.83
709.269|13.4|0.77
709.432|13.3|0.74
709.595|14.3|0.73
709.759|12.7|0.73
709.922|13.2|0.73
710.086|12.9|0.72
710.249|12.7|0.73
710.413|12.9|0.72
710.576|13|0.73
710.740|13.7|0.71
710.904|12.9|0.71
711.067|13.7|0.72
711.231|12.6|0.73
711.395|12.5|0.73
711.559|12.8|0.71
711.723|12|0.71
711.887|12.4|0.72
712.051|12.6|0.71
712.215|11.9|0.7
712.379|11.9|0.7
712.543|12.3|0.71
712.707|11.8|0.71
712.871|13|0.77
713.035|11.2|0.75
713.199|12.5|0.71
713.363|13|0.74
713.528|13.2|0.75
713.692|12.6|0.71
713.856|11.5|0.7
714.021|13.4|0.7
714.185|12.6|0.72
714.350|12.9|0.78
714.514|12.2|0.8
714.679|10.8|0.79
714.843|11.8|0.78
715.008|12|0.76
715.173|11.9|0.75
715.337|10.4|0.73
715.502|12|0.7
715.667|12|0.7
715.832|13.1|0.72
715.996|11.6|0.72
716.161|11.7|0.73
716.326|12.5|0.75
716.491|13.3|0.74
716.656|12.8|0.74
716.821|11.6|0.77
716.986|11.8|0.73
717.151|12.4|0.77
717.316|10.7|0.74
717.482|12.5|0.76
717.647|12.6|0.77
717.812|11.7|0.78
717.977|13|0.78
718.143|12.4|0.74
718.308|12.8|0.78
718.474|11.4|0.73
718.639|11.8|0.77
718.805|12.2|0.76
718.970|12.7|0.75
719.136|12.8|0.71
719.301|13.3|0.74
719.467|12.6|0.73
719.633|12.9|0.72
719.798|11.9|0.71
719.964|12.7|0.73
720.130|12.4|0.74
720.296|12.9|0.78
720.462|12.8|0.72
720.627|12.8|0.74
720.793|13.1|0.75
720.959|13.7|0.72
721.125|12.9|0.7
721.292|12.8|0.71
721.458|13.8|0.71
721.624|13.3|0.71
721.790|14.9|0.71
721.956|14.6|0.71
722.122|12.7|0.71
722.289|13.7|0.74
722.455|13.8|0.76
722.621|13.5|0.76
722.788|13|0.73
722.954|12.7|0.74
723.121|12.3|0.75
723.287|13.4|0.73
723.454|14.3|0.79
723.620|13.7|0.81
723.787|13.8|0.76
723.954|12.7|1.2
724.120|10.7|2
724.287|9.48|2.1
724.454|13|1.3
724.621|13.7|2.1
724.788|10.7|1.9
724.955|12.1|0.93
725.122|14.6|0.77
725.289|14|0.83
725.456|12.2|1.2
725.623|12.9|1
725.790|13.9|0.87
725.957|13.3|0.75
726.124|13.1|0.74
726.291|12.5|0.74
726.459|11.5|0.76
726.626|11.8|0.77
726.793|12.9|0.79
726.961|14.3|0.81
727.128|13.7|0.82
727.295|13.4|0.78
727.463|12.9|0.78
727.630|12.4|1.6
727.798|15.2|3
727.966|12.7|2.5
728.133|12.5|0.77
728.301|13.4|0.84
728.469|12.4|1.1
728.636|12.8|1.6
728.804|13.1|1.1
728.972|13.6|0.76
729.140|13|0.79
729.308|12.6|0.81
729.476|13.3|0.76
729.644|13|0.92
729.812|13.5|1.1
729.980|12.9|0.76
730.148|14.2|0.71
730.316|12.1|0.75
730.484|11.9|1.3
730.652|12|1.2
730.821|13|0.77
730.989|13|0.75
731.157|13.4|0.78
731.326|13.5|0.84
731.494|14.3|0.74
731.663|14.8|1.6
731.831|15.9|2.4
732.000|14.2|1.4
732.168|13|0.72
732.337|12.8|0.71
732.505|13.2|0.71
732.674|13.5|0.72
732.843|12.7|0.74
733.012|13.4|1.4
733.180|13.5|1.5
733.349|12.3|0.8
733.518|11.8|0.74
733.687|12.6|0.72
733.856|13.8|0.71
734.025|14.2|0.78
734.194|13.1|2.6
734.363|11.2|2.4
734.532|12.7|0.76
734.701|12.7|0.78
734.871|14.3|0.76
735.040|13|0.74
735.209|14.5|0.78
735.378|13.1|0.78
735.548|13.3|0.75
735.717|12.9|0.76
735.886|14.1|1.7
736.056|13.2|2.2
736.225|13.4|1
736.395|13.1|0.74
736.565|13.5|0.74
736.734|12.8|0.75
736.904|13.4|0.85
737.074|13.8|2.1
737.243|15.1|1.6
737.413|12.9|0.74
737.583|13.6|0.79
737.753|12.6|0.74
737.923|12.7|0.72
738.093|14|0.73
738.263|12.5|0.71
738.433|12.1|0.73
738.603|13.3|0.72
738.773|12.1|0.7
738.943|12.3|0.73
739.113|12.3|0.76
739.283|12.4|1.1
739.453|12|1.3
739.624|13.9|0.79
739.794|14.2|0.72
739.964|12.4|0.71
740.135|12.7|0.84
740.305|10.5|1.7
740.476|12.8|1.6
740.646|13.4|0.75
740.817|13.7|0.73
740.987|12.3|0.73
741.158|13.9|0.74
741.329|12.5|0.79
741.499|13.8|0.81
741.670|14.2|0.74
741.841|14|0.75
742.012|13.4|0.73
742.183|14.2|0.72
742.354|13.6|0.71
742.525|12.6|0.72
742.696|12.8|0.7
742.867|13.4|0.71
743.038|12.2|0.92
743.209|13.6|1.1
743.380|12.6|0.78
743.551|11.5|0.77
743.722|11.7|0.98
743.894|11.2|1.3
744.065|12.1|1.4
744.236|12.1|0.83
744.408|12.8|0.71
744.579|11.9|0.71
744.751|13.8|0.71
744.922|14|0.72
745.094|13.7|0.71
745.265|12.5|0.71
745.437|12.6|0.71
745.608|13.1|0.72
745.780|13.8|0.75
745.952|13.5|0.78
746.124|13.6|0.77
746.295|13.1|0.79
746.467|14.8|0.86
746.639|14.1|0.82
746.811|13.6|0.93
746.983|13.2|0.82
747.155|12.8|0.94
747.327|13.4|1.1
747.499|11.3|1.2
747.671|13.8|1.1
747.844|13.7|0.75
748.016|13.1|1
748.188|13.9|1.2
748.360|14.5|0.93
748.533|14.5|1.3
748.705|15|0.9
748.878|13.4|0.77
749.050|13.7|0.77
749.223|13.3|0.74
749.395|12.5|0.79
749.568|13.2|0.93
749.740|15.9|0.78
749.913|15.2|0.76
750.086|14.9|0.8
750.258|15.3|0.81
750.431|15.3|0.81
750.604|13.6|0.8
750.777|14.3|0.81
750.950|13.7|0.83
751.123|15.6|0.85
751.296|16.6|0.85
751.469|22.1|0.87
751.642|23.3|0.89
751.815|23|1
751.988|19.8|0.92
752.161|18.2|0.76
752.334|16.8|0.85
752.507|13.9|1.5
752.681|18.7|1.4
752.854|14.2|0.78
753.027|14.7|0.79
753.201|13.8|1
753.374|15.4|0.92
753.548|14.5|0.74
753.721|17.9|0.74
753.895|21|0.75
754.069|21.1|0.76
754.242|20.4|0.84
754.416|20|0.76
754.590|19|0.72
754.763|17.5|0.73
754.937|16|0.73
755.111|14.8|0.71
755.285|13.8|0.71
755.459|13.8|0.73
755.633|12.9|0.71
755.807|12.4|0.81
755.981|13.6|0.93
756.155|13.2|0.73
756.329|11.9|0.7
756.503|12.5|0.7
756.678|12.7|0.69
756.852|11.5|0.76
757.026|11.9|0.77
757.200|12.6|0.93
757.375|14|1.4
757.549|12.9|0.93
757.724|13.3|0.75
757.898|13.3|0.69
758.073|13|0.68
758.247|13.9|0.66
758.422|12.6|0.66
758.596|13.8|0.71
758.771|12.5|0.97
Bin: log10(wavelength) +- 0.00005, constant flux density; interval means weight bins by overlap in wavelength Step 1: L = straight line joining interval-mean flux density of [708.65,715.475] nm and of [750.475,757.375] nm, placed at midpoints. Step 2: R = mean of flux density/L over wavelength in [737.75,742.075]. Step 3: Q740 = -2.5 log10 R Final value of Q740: 0.15 mag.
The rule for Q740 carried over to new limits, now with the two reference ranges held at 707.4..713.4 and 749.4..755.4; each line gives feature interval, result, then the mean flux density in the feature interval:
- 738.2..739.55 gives 0.24 mag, 12.4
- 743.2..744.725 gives 0.30 mag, 12.2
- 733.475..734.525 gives 0.17 mag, 12.8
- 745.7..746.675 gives 0.17 mag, 13.8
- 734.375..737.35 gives 0.14 mag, 13.4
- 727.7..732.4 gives 0.11 mag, 13.3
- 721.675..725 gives 0.09 mag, 13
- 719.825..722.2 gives 0.05 mag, 13.2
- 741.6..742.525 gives 0.15 mag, 13.7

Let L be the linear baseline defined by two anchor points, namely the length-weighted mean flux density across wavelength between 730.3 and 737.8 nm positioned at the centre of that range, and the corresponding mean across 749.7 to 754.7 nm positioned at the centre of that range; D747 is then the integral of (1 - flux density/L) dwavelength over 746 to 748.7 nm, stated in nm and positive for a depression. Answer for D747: 0.43 nm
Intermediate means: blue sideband 13.3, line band 13.6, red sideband 17.2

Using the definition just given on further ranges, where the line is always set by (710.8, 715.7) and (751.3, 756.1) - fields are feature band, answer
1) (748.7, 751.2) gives 0.35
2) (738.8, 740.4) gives 0.30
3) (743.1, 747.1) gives 0.77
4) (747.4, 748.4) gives 0.19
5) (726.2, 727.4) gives 0.09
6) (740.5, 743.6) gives 0.49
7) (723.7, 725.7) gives 0.17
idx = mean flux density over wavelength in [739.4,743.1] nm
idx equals 13.1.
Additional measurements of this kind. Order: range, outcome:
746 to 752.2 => 15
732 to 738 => 13.2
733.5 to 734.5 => 12.8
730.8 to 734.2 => 13.4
